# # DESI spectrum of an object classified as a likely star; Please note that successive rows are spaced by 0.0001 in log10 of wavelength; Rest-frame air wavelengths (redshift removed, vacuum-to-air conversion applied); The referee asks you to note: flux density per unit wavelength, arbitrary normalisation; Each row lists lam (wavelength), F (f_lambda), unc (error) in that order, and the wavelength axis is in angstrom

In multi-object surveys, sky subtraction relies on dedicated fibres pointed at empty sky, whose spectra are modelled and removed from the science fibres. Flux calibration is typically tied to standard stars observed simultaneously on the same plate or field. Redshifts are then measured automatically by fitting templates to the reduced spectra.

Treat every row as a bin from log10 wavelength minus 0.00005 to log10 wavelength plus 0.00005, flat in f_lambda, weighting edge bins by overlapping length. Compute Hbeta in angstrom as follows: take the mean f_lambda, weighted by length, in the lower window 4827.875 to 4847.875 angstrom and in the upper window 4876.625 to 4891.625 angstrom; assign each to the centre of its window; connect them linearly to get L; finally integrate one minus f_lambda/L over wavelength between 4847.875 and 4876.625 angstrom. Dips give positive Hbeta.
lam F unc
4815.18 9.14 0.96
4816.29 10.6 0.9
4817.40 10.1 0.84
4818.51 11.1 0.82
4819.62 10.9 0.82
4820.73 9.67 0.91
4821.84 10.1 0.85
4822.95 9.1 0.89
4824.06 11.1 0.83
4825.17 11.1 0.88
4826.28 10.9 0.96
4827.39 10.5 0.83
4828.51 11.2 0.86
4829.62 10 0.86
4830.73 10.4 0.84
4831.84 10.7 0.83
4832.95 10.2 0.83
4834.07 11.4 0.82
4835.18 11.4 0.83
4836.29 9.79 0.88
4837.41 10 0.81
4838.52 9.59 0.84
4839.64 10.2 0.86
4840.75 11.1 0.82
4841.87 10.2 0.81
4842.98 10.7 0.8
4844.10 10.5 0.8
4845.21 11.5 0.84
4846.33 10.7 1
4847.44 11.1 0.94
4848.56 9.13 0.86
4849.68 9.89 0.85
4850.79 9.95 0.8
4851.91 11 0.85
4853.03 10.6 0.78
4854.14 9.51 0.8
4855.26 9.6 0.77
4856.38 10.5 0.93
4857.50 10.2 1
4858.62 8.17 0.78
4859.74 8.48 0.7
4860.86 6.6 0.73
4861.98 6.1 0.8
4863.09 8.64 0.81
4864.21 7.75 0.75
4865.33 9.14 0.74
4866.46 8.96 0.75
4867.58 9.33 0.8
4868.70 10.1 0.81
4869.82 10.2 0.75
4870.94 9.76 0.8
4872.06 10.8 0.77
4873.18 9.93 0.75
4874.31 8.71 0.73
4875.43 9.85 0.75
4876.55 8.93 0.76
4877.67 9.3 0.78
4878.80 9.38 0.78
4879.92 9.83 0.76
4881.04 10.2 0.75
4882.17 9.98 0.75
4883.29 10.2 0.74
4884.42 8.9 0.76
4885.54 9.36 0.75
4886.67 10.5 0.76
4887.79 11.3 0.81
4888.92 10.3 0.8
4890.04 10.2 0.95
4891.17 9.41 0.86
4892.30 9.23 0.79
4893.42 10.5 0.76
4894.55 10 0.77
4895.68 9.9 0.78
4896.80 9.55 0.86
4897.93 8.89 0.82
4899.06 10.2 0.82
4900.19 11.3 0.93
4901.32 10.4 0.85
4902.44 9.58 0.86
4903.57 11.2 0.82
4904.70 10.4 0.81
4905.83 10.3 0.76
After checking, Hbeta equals 2.5 angstrom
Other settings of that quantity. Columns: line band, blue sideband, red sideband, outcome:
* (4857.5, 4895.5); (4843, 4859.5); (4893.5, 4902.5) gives 2.5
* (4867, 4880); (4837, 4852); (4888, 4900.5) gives 0.6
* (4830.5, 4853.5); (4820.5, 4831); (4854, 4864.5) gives -2.4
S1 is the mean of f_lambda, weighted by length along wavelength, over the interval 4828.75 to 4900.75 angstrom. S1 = 9.85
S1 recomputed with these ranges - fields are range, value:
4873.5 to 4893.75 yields 9.78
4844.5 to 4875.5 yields 9.51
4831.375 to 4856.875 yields 10.4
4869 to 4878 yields 9.71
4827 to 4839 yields 10.5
